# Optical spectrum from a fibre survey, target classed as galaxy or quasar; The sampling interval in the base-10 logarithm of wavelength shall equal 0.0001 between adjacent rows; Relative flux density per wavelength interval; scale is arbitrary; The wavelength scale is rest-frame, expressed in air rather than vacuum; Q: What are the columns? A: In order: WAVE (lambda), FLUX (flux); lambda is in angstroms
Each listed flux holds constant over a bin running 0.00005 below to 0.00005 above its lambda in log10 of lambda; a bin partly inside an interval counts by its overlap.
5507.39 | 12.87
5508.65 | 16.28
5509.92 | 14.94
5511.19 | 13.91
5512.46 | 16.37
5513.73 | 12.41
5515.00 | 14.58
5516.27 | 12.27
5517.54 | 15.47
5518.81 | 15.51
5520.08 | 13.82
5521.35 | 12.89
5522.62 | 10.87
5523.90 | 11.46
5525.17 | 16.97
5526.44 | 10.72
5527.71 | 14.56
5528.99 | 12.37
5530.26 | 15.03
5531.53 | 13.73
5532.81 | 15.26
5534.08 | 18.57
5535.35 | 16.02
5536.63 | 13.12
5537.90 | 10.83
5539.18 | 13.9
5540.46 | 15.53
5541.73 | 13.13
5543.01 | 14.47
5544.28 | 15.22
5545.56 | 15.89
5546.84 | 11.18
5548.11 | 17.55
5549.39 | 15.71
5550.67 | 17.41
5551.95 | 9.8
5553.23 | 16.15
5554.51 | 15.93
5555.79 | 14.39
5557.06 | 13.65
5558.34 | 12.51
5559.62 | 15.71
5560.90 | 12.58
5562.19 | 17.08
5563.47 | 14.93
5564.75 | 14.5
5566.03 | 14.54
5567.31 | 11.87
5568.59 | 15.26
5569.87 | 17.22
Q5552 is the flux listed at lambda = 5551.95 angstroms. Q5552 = 9.8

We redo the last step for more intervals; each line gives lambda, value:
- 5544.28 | 15.22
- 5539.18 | 13.9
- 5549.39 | 15.71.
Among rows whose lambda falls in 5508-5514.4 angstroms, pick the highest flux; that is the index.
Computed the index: 16.37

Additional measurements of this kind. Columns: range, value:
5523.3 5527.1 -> 16.97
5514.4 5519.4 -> 15.51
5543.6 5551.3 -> 17.55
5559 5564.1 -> 17.08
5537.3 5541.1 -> 15.53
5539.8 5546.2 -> 15.89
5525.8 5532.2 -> 15.03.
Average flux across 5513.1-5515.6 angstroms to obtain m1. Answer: 13.5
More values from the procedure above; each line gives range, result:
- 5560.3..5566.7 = 14.7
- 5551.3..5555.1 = 13.9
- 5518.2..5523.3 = 13.2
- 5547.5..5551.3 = 16.9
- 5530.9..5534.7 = 15.8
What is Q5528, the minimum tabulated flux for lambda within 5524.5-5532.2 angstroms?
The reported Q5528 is 10.72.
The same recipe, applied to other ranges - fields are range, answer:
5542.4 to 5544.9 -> 14.47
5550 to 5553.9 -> 9.8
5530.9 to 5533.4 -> 13.73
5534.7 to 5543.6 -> 10.83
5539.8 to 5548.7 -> 11.18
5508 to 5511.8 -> 13.91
